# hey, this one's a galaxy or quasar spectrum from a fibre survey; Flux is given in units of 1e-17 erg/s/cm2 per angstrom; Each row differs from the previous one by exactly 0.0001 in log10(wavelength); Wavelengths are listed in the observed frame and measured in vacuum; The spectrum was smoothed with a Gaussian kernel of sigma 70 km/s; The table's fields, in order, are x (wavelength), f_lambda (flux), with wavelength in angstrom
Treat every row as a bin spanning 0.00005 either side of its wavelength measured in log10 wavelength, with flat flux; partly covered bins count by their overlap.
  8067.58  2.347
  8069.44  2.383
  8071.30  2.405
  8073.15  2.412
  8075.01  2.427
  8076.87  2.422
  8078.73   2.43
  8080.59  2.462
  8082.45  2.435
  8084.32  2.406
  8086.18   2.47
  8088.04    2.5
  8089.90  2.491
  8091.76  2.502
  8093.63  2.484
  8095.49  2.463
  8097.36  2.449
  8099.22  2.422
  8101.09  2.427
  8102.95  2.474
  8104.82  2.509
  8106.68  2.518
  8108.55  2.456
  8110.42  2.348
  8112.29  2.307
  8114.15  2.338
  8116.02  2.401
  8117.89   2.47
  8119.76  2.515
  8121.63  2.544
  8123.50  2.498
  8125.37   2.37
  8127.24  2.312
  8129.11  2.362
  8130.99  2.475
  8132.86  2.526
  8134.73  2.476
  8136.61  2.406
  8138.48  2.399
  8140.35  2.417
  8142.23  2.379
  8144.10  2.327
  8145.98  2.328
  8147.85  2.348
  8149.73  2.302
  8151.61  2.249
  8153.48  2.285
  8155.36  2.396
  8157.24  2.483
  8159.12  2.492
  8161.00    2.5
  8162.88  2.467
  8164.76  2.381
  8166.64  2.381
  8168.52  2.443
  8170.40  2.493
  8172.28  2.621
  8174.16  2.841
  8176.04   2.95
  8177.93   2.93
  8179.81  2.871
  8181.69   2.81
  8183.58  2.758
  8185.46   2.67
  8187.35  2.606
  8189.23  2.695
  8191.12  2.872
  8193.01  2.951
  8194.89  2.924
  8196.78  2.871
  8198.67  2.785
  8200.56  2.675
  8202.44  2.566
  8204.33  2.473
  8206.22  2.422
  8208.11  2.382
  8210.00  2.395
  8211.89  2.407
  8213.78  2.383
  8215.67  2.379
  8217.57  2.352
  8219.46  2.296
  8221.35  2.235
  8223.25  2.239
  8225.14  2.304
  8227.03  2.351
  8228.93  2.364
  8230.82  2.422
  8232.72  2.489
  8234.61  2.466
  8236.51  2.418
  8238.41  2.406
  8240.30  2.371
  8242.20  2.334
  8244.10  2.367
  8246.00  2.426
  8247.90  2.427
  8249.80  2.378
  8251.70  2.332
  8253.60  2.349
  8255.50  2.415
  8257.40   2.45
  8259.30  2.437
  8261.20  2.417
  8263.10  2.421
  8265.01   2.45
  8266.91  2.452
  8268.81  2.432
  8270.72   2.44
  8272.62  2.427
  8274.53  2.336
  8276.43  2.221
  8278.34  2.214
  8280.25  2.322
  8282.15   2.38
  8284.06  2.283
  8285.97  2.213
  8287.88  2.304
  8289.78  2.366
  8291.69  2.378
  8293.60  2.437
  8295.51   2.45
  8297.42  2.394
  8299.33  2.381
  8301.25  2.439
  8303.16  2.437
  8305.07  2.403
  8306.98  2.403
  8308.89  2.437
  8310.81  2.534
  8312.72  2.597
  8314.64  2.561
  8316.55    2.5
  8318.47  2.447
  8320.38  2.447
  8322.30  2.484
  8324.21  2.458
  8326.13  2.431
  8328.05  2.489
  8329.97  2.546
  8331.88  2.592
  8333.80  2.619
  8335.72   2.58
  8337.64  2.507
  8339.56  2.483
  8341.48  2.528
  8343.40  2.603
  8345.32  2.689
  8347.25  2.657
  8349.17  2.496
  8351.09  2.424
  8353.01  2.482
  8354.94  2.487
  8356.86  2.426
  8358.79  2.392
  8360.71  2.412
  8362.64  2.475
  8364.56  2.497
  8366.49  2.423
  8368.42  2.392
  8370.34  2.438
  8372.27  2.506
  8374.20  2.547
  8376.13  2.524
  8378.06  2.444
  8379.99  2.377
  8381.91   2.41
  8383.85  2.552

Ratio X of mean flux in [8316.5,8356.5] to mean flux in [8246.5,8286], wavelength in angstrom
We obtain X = 1.1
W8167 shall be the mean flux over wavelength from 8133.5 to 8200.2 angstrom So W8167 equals 2.58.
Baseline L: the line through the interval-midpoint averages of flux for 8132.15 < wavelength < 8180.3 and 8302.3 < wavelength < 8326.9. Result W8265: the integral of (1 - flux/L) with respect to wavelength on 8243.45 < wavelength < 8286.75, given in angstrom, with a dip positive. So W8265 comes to 1.8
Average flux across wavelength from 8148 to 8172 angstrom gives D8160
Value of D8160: 2.41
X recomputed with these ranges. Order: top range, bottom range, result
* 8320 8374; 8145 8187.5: 0.98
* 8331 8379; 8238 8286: 1.05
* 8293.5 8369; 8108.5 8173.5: 1.03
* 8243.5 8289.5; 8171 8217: 0.89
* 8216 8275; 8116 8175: 0.98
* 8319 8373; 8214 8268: 1.05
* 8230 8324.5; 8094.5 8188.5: 0.97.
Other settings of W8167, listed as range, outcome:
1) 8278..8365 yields 2.46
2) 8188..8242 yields 2.49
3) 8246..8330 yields 2.41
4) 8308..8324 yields 2.5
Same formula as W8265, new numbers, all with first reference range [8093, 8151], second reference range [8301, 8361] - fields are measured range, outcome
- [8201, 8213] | 0.0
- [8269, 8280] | 0.6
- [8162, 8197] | -3.8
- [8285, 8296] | 0.6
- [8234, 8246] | 0.3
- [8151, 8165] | 0.1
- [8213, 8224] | 0.6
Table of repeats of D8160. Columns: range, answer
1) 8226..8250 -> 2.4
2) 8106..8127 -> 2.43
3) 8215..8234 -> 2.34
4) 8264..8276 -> 2.41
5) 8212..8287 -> 2.37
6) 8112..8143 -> 2.43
